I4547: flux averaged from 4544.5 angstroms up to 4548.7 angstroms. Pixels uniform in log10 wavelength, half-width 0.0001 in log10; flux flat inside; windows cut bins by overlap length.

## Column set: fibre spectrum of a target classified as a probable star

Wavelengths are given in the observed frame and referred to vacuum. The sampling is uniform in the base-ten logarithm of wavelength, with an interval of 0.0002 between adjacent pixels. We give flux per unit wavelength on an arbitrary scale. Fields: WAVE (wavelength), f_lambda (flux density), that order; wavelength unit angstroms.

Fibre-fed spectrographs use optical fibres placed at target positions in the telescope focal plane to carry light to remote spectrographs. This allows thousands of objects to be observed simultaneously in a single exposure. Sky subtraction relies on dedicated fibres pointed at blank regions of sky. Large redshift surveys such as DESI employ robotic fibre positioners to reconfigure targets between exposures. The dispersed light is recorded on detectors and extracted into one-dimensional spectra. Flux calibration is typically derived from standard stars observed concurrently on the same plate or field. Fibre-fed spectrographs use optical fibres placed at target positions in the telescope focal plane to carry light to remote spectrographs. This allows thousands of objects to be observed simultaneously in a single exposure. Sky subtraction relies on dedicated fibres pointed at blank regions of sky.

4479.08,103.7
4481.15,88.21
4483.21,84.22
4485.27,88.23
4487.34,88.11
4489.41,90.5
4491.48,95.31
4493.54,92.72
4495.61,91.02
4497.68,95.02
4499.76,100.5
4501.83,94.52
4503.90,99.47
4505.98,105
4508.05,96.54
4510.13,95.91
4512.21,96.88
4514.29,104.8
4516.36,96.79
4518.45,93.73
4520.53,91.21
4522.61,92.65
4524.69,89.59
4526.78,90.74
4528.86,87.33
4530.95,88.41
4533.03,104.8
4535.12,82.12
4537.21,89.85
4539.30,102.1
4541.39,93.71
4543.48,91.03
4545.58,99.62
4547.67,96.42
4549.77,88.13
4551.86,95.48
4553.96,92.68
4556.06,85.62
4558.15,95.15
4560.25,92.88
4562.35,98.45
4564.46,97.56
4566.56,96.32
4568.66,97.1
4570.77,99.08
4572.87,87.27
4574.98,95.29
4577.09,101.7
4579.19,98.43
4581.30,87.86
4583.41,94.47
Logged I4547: 97.9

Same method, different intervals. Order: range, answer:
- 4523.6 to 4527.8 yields 90.1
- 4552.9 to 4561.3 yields 91.6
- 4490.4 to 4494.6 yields 94.1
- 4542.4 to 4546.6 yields 95.2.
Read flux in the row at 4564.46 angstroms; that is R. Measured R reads 97.56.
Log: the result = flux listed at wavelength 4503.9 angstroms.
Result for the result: 99.47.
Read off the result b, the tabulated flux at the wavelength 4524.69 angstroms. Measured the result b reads 89.59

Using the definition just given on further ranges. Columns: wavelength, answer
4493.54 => 92.72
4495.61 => 91.02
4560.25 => 92.88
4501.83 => 94.52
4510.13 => 95.91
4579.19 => 98.43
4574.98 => 95.29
